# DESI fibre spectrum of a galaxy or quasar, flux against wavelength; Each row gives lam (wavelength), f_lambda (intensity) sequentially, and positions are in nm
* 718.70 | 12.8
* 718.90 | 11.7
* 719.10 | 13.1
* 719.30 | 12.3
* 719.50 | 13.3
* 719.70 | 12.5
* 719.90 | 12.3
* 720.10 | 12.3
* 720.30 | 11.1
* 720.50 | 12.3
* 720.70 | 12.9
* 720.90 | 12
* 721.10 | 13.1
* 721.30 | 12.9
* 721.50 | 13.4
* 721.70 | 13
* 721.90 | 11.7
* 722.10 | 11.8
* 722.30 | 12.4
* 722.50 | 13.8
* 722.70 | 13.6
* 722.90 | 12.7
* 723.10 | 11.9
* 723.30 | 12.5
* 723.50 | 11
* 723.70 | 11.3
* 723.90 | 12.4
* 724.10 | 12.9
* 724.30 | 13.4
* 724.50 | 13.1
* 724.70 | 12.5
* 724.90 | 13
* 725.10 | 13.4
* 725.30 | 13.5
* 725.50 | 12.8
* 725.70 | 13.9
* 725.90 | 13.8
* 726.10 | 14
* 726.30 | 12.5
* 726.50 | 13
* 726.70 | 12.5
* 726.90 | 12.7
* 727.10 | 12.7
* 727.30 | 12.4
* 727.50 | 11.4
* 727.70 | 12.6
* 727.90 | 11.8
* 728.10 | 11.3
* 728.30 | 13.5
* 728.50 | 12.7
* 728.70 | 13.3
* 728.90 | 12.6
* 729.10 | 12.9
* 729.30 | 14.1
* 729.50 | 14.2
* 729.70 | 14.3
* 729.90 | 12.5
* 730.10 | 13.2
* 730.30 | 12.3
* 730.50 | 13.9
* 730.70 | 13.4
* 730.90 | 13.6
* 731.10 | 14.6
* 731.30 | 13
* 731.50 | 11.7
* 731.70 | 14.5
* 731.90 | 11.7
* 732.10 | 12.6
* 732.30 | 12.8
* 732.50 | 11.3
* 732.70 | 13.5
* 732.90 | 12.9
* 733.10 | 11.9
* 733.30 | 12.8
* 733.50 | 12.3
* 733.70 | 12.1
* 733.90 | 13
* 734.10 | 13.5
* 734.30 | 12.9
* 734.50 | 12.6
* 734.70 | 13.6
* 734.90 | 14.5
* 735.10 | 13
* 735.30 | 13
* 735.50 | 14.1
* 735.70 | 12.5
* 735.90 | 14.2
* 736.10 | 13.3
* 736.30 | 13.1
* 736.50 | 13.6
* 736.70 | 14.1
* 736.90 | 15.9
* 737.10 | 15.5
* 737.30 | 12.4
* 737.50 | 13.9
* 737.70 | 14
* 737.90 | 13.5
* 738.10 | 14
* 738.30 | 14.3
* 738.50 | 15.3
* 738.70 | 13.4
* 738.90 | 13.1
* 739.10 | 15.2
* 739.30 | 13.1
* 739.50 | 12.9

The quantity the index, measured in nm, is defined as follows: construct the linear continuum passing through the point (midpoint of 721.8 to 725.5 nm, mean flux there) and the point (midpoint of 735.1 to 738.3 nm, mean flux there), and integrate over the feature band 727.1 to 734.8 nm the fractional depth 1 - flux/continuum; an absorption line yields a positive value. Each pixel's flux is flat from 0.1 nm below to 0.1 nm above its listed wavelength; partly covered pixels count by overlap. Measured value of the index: 0.23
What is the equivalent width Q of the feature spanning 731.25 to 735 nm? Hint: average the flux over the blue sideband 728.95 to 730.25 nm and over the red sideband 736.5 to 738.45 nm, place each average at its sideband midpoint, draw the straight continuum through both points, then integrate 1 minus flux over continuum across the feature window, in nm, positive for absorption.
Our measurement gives 0.27 nm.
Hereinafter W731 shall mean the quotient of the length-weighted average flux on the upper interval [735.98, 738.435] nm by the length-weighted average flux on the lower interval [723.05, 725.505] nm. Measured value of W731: 1.1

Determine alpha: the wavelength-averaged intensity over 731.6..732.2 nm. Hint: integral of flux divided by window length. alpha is 12.9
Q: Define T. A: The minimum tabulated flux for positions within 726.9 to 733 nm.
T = 11.3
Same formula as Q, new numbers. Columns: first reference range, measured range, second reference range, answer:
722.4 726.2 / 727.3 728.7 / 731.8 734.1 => 0.05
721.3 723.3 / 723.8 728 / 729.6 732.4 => 0.00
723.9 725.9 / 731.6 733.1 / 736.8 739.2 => 0.12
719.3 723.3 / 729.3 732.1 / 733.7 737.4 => -0.02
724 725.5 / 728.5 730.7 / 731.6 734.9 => -0.06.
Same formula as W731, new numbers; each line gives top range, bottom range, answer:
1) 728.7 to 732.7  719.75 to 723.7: 1.06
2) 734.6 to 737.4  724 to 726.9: 1.05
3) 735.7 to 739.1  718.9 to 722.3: 1.12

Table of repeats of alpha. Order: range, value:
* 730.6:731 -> 13.5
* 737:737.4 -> 13.9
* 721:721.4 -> 13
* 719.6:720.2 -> 12.4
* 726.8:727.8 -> 12.4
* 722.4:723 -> 13.4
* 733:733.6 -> 12.3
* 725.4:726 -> 13.5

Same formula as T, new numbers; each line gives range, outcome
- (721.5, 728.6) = 11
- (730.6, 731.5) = 11.7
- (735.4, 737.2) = 12.5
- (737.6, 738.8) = 13.4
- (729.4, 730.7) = 12.3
